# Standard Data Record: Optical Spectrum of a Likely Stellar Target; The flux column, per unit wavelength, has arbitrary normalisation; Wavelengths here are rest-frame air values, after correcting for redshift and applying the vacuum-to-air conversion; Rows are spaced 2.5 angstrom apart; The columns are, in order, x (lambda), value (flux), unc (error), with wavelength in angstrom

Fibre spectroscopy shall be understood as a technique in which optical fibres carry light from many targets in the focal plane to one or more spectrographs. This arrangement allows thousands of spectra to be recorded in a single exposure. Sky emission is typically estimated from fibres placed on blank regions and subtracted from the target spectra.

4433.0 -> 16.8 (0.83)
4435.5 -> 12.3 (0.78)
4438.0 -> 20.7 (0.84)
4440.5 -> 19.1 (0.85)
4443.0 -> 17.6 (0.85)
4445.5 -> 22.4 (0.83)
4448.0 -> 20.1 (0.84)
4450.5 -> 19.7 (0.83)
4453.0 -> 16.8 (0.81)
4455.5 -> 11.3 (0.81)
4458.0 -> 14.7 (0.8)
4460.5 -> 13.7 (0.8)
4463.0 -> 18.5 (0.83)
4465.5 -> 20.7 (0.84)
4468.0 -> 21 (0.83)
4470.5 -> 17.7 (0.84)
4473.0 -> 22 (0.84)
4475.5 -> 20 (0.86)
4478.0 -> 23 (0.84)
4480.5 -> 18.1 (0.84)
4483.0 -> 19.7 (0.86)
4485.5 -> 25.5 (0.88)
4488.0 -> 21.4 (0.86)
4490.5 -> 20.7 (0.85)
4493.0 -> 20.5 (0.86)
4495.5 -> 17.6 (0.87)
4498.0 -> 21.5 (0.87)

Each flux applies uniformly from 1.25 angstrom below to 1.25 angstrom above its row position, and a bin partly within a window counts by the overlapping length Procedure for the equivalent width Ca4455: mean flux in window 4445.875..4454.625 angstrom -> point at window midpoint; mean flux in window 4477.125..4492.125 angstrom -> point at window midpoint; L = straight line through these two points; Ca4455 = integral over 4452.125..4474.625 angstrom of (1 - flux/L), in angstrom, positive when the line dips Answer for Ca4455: 2.8 angstrom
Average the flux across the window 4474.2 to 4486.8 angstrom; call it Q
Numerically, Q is 21.3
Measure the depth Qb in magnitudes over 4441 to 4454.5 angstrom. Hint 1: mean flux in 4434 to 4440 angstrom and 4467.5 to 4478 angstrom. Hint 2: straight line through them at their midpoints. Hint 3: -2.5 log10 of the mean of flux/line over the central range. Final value -0.07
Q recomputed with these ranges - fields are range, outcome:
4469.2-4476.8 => 19.9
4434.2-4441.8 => 17.4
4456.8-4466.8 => 16.9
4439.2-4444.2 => 18.4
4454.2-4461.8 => 13.3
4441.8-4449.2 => 20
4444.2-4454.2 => 19.8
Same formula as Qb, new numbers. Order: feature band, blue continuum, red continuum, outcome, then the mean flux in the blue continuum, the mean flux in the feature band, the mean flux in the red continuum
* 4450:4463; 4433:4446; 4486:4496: 0.23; 18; 15.3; 20.6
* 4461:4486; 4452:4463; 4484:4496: -0.14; 14.6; 20.3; 21.3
